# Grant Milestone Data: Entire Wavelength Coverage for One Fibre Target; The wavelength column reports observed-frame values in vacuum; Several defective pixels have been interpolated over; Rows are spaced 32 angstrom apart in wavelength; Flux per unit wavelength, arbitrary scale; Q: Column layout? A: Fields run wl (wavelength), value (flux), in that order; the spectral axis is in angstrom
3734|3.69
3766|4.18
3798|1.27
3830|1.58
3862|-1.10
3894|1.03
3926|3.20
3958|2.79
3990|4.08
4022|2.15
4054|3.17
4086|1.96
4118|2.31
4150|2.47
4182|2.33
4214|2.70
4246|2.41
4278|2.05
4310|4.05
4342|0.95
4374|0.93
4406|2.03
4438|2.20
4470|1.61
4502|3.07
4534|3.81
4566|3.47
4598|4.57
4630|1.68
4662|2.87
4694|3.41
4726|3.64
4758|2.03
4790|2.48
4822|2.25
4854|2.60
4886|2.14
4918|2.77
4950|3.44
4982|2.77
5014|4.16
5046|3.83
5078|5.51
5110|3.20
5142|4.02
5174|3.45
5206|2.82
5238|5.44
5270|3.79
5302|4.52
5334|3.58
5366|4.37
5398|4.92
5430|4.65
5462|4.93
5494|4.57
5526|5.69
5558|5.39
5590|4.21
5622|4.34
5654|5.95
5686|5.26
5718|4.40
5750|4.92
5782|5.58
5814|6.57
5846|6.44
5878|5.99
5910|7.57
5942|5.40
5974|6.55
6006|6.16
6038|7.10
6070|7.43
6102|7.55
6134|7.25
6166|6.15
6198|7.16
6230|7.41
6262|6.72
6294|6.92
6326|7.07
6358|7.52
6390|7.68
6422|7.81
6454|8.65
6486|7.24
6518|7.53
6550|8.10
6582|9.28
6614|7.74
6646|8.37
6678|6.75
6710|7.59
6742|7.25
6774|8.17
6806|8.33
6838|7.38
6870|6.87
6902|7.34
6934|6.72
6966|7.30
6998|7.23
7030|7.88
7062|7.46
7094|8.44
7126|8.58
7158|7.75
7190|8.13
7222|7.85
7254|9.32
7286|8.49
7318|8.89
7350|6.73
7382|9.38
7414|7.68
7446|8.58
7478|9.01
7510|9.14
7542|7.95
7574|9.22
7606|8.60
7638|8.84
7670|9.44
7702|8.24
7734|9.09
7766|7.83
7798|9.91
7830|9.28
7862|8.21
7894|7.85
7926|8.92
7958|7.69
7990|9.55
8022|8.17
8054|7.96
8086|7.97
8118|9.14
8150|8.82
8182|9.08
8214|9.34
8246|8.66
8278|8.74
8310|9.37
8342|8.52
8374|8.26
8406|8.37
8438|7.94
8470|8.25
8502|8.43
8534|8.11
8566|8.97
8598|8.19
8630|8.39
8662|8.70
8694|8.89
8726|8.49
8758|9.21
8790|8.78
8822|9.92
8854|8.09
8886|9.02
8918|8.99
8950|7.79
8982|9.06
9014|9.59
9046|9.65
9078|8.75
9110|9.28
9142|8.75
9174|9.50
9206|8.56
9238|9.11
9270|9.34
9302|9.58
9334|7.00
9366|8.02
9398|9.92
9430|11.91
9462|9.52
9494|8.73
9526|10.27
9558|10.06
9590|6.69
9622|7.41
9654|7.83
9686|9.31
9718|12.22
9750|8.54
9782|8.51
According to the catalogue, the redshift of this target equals 0.34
